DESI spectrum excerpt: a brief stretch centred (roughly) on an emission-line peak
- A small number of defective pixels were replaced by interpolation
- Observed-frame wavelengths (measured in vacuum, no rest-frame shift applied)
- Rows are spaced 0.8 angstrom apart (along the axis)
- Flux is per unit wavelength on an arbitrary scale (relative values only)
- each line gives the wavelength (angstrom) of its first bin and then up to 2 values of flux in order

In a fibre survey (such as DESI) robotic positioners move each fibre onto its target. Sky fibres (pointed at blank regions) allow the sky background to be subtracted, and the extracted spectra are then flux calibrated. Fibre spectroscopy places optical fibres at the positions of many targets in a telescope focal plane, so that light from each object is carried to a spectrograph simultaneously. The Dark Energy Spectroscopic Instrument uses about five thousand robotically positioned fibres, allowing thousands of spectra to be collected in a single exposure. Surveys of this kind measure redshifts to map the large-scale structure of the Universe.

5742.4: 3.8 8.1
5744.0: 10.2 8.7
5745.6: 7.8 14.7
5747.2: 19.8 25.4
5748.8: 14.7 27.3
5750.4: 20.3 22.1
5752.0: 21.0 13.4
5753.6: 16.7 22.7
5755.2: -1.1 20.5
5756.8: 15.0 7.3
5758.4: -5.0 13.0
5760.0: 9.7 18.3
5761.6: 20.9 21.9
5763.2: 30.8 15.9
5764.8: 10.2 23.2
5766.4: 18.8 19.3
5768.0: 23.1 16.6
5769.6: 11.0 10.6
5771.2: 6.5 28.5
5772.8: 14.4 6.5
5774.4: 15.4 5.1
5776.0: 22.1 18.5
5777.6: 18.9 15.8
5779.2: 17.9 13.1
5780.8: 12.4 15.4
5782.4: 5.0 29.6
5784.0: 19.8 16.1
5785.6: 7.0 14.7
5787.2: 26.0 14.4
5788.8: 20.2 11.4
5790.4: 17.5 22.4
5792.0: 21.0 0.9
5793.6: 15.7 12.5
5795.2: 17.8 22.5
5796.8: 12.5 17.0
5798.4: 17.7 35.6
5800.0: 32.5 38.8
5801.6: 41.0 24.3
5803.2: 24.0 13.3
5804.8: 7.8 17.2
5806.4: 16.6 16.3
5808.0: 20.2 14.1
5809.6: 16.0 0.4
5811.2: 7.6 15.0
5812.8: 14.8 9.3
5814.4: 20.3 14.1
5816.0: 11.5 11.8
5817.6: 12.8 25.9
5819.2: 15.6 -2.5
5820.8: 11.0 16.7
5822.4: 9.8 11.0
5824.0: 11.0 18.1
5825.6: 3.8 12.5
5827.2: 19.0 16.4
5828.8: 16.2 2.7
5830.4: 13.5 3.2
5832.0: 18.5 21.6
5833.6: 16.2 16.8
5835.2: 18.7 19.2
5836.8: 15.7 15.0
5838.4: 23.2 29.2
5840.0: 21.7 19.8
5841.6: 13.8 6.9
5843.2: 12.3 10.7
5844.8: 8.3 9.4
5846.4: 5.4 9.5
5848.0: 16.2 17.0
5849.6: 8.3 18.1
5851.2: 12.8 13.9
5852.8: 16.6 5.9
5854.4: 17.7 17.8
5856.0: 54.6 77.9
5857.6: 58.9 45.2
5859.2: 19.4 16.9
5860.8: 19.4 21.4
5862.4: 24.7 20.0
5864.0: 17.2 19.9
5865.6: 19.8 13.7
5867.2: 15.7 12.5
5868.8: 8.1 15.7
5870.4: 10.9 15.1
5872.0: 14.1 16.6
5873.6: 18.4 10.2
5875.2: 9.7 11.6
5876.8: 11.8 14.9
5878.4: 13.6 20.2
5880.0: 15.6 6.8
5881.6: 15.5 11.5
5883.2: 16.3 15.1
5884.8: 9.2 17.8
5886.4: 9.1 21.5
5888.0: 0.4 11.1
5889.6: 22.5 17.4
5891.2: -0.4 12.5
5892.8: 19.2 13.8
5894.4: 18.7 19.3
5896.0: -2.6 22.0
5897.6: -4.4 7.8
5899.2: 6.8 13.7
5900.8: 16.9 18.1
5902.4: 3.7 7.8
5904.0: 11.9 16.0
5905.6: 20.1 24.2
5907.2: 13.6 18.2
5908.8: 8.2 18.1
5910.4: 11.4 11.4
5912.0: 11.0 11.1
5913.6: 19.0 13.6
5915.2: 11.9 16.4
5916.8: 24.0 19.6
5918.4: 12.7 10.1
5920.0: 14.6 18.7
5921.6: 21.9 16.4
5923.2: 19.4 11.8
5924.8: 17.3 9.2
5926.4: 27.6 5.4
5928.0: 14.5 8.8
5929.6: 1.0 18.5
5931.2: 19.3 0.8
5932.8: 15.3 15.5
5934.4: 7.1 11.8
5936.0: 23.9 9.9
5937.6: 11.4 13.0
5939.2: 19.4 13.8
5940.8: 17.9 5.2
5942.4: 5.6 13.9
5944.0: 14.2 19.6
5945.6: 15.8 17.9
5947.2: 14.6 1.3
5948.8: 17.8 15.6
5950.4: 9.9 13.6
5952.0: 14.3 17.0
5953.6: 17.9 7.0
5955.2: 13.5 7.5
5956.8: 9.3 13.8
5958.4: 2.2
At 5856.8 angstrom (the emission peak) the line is [O III] 5007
